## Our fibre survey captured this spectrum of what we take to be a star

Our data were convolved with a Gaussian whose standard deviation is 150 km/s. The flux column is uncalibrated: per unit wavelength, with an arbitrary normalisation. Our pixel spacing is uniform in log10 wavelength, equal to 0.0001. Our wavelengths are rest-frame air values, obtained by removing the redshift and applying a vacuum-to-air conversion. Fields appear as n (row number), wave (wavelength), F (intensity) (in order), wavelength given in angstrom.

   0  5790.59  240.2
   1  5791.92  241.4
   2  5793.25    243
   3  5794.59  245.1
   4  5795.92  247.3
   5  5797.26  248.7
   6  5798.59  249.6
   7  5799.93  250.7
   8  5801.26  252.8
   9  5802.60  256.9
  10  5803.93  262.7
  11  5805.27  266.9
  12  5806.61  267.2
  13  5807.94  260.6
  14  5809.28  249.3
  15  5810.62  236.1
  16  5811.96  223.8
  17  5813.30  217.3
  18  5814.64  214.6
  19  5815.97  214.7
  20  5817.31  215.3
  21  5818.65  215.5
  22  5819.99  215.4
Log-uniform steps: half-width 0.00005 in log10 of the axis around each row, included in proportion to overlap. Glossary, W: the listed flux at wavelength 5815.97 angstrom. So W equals 214.7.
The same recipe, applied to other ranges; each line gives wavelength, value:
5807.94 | 260.6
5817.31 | 215.3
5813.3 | 217.3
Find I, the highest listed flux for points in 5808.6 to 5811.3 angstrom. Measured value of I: 249.3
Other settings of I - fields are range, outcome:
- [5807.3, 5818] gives 260.6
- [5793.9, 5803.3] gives 256.9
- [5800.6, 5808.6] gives 267.2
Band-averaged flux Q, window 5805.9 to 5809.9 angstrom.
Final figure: 259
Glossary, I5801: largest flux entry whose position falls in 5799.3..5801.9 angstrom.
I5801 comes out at 252.8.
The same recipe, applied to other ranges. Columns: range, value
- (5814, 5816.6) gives 214.7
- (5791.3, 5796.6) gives 247.3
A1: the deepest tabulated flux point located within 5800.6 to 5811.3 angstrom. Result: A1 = 236.1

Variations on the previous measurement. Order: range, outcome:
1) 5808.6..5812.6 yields 223.8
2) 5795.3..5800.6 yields 247.3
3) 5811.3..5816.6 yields 214.6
